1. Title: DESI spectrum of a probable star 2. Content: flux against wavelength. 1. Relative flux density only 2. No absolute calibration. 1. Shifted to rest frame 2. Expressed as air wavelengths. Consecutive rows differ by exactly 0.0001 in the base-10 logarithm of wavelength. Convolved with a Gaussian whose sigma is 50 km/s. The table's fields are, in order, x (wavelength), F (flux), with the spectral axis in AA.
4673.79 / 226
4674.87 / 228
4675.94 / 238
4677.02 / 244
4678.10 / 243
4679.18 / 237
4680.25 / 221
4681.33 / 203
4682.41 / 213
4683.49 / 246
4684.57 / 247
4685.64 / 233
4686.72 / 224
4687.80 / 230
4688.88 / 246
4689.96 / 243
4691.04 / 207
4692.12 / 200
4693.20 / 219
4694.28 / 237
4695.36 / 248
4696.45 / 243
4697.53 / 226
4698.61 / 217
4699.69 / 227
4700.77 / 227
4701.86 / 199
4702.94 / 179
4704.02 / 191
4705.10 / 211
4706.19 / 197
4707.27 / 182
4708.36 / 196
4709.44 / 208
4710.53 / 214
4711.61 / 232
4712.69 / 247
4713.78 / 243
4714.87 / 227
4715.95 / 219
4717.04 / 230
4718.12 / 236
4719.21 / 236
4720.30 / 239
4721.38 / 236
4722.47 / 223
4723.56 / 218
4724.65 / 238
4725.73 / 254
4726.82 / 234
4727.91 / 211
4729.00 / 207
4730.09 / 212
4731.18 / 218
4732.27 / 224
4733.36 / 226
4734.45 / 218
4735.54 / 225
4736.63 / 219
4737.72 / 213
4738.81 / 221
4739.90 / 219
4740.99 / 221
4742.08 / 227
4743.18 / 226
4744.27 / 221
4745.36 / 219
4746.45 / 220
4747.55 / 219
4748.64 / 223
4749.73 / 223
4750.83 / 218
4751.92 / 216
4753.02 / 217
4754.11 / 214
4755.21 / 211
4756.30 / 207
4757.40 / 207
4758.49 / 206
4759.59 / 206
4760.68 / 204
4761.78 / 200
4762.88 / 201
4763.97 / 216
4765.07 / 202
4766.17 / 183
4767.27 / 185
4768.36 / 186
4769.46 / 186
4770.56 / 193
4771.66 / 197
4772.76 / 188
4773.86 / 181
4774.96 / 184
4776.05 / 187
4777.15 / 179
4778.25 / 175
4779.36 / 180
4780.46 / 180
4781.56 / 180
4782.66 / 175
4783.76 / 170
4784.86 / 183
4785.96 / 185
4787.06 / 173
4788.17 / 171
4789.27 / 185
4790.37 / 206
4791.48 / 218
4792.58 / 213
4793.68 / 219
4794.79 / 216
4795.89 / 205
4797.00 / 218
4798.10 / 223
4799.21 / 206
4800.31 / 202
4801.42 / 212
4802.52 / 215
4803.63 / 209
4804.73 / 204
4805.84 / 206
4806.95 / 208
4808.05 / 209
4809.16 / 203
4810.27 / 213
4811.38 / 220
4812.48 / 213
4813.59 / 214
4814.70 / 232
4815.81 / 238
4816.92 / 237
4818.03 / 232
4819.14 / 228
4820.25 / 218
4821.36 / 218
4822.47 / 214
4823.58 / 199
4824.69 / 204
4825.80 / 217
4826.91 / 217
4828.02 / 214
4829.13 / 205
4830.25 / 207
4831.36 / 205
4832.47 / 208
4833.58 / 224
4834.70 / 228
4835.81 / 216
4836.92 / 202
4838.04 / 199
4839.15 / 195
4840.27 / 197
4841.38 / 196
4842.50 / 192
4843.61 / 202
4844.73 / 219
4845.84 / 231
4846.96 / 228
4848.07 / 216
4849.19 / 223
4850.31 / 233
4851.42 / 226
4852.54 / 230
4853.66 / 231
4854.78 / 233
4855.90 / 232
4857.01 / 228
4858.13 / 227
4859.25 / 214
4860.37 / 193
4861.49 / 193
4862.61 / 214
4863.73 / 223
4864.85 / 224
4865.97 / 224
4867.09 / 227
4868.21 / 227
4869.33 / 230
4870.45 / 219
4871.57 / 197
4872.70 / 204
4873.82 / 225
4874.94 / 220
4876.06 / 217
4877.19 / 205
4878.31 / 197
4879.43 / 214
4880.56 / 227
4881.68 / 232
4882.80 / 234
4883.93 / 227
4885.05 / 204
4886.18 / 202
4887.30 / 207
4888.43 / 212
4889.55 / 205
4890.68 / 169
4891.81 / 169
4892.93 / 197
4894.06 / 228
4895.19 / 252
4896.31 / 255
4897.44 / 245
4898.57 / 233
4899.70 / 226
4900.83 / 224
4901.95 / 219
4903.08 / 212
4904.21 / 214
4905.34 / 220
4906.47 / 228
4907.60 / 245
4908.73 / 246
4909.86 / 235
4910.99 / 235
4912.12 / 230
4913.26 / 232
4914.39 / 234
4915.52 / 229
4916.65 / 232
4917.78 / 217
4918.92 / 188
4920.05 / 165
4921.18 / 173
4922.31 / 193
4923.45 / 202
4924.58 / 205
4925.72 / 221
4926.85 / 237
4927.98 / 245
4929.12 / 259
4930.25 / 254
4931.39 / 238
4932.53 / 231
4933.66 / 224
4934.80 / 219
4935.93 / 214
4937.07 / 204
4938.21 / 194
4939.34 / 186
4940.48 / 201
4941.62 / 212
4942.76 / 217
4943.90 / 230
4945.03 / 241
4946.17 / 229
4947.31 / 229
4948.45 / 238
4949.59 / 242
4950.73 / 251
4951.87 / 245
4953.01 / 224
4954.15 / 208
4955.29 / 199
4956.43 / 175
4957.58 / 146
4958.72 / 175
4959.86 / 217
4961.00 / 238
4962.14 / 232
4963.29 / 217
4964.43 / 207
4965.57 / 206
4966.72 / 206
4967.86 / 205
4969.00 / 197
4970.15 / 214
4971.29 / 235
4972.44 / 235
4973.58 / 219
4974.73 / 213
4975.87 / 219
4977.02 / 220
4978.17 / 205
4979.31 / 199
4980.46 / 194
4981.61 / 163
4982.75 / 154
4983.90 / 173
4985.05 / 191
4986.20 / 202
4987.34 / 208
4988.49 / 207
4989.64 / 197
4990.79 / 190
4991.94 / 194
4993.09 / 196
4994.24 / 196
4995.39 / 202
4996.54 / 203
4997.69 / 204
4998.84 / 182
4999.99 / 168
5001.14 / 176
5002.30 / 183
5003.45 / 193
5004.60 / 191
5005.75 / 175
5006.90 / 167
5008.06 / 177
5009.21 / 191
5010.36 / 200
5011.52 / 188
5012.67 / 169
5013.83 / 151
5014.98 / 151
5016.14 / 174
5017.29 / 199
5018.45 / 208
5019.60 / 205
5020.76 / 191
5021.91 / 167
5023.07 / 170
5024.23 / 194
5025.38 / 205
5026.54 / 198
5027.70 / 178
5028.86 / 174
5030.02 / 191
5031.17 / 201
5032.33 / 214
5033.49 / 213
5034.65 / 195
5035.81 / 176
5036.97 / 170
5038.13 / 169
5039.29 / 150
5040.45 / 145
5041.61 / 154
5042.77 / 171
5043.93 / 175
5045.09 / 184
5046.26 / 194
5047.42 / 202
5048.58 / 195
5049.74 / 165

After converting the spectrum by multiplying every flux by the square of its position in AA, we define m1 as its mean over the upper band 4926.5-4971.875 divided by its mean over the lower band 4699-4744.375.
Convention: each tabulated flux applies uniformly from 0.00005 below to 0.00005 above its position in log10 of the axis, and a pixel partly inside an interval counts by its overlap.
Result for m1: 1.1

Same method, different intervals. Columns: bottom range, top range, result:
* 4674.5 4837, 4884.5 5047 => 1.04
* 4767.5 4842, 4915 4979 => 1.12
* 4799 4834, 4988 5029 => 0.94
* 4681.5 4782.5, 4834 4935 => 1.09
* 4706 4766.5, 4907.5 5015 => 1.04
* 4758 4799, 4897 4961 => 1.21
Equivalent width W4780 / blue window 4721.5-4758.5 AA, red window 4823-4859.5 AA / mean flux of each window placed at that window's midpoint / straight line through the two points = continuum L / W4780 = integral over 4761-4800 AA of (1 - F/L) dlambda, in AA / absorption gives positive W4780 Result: 4.5 AA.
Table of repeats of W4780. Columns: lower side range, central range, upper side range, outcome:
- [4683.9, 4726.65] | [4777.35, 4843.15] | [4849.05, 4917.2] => 4.9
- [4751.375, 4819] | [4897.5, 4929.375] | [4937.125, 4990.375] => -2.2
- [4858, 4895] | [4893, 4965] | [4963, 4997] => -4.7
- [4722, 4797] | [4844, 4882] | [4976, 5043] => -4.3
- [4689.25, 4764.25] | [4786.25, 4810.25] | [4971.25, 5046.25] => 0.6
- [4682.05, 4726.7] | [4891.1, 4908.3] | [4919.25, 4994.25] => -0.9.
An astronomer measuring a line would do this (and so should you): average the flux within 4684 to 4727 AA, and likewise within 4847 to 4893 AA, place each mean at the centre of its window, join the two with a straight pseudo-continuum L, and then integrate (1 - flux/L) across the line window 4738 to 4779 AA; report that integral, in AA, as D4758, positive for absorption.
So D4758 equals 3.0 AA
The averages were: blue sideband 224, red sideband 216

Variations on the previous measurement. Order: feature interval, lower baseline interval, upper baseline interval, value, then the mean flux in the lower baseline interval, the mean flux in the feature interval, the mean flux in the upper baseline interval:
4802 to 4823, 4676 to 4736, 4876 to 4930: 0.4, 224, 217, 219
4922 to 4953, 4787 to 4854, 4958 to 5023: -3.7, 213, 225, 195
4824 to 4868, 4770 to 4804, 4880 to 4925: -1.9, 194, 215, 218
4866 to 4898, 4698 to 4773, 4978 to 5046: -2.8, 215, 216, 185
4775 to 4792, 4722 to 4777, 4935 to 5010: 2.2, 211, 183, 203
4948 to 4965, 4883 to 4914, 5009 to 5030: -0.9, 221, 214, 184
